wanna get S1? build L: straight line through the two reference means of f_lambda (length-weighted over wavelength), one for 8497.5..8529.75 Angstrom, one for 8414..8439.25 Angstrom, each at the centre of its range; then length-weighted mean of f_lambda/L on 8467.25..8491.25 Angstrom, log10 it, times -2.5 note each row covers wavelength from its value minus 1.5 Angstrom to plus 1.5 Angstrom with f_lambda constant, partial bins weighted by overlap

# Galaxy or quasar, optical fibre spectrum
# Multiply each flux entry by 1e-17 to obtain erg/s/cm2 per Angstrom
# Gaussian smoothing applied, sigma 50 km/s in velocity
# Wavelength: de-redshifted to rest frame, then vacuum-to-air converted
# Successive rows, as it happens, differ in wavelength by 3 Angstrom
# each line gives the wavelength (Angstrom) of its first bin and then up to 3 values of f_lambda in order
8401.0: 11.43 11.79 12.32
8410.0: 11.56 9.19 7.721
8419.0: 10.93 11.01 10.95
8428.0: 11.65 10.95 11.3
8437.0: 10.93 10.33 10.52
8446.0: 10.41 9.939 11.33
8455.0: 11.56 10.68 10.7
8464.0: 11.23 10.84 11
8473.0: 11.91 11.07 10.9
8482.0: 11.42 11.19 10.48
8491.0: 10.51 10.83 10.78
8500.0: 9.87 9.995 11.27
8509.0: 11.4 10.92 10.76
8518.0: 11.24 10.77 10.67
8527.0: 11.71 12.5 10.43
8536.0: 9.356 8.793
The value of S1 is -0.027 mag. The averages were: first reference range 10.6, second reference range 10.9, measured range 11.1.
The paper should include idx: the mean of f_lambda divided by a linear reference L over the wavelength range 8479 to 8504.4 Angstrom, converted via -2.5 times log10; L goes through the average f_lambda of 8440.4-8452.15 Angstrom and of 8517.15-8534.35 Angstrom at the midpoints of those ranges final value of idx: 0.02 mag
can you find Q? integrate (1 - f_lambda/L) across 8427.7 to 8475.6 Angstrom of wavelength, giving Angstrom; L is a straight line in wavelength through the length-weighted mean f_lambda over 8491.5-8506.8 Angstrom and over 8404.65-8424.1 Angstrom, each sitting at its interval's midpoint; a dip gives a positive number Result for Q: -1.9 Angstrom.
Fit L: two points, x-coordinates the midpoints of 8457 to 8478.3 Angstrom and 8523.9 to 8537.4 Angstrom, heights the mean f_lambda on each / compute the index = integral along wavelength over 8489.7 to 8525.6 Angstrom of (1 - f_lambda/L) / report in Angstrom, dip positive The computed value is 0.8 Angstrom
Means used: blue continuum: 11.1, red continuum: 11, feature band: 10.8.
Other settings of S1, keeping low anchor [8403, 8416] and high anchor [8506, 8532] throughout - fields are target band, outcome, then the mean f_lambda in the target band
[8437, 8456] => 0.03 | 10.7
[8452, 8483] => -0.01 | 11.1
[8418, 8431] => -0.03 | 11.1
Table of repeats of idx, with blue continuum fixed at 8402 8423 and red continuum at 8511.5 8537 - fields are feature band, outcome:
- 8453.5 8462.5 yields -0.02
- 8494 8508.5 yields 0.03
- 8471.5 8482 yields -0.05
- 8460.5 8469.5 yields -0.02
